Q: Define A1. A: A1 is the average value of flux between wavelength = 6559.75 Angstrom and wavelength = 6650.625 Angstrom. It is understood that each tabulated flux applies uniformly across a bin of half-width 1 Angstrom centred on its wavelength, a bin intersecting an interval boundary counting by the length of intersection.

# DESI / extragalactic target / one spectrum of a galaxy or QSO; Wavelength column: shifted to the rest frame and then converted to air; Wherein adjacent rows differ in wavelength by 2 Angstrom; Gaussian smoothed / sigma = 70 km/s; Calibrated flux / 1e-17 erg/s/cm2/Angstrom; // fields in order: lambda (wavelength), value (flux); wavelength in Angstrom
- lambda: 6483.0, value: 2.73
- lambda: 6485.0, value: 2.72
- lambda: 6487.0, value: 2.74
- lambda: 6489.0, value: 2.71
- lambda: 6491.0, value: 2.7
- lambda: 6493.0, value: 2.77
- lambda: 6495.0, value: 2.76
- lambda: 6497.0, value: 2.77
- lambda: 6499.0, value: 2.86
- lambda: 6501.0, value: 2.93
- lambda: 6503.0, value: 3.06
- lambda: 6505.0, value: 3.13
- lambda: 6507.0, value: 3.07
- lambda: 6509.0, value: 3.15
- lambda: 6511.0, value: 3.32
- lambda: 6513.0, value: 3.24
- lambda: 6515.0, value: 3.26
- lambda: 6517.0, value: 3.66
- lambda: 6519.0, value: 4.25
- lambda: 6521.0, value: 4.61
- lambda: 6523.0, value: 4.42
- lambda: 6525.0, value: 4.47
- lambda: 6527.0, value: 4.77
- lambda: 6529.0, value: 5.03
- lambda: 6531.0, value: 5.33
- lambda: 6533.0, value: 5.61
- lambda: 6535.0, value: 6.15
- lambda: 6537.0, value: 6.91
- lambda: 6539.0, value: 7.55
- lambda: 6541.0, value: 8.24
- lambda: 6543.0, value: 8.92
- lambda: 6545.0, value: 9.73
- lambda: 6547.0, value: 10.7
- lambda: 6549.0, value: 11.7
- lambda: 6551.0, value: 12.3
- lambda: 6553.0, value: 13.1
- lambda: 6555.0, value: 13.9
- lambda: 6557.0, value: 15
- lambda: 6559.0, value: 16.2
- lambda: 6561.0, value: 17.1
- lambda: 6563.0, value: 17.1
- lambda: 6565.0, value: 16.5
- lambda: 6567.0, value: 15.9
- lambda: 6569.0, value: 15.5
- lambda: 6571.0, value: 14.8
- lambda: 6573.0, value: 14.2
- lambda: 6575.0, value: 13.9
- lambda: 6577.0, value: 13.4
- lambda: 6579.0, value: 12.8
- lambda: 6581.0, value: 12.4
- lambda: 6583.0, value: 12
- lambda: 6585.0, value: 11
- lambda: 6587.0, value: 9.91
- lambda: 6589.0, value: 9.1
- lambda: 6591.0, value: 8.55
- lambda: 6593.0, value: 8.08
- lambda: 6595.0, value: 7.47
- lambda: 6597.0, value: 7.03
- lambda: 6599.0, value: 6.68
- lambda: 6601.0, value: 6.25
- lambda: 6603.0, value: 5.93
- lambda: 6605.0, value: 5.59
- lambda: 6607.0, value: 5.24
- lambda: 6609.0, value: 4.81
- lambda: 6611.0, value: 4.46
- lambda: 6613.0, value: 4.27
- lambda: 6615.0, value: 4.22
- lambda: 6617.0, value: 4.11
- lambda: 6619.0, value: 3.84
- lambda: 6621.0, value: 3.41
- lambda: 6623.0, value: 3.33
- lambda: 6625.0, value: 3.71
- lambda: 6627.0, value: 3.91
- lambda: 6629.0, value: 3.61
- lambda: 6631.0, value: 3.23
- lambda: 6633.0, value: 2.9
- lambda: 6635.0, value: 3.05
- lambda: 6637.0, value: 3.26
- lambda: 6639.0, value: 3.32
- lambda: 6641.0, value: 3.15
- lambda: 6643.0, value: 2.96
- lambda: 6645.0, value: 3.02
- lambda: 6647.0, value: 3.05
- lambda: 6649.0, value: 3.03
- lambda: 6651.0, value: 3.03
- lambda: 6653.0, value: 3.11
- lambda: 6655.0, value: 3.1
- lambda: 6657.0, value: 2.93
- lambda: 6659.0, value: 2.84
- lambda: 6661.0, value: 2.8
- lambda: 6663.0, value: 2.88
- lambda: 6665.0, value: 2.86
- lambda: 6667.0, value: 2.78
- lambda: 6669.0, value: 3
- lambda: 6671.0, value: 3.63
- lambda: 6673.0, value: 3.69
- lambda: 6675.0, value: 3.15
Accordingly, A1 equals 7.57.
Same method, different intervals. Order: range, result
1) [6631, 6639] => 3.12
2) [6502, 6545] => 4.98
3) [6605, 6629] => 4.16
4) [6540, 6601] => 12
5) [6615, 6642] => 3.48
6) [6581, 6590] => 10.7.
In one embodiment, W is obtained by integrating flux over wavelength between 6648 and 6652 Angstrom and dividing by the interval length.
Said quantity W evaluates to 3.03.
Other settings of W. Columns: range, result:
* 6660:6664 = 2.84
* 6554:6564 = 15.9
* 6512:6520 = 3.6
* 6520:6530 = 4.66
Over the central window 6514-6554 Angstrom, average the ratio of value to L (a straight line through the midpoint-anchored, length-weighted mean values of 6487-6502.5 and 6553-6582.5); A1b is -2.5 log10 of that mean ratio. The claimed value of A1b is 0.34 mag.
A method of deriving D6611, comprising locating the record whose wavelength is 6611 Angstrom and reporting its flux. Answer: 4.46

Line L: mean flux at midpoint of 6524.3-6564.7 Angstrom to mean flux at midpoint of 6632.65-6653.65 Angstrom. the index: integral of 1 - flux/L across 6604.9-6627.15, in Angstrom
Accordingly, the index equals 3.7 Angstrom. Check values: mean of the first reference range 10.1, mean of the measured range 4.2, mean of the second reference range 3.09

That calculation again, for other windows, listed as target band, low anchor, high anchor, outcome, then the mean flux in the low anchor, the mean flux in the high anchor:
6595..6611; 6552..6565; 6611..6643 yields 3.8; 15.5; 3.56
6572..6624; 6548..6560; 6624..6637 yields 2.5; 13.7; 3.39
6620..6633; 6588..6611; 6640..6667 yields 3.6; 6.69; 2.97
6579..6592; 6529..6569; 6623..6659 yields -3.9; 11.4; 3.19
